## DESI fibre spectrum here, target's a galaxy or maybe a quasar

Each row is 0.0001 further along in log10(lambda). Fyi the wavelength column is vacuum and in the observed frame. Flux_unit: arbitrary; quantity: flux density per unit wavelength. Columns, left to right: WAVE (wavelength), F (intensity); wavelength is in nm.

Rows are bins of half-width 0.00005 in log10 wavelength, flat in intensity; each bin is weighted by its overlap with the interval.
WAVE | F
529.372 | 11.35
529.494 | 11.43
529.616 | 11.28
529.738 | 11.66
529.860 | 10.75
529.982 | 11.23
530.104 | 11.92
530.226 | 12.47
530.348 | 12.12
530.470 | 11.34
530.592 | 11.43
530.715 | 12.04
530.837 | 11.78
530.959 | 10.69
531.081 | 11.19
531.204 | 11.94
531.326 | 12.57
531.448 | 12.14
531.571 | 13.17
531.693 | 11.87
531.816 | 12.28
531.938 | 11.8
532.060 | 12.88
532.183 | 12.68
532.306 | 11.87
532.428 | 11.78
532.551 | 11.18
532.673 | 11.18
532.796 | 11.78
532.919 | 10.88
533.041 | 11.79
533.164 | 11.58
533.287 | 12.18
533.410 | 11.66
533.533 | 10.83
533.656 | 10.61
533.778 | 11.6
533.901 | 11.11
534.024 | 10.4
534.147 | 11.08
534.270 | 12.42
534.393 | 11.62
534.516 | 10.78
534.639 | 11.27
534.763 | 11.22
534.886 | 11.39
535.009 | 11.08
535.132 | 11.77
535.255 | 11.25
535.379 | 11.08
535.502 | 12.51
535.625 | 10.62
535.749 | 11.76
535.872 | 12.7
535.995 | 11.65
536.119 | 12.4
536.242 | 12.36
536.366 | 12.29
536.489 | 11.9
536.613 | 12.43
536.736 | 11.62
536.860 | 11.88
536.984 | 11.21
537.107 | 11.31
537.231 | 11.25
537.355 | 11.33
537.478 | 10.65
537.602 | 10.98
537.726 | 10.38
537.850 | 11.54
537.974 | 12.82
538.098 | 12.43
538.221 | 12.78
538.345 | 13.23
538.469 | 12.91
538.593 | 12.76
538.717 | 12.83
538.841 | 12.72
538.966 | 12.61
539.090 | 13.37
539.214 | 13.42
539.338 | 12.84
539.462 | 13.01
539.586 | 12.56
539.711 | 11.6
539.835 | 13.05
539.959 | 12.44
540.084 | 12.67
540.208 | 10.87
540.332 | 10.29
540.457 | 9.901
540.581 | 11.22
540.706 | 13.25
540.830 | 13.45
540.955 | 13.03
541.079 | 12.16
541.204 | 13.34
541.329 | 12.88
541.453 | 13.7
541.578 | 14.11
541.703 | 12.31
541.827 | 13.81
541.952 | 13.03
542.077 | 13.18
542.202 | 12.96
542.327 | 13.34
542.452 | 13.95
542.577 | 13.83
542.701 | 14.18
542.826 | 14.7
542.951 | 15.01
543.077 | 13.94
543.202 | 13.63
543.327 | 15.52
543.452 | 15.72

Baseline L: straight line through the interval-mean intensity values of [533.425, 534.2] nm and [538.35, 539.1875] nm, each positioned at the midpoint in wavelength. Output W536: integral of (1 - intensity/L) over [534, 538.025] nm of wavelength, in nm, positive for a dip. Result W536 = 0.09 nm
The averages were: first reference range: 11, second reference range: 12.9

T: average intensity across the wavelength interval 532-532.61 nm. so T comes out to 12.1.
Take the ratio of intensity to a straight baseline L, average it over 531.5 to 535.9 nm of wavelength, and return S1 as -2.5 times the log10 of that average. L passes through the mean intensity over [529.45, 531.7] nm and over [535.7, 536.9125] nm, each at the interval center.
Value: 0.032 mag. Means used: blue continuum 11.7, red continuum 12.1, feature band 11.6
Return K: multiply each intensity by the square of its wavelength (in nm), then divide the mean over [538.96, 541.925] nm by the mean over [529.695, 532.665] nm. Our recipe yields 1.1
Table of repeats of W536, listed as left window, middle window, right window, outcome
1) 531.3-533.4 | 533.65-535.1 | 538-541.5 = 0.10 nm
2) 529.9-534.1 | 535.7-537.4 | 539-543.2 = 0.06 nm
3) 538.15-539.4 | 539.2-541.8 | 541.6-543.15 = 0.16 nm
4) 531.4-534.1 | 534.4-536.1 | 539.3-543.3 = 0.08 nm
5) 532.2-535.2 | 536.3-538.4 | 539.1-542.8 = 0.06 nm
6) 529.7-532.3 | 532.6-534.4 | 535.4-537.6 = 0.07 nm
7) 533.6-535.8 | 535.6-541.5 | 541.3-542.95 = 0.15 nm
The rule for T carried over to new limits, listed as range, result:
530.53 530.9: 11.7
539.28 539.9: 12.6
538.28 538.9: 12.9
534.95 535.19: 11.4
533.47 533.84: 11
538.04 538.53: 12.9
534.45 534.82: 11.1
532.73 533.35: 11.6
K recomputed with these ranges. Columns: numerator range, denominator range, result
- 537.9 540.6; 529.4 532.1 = 1.08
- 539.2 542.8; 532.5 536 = 1.15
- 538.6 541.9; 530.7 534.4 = 1.11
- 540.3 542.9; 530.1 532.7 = 1.13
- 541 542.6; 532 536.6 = 1.17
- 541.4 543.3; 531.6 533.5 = 1.20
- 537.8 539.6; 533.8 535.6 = 1.15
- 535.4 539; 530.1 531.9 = 1.03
